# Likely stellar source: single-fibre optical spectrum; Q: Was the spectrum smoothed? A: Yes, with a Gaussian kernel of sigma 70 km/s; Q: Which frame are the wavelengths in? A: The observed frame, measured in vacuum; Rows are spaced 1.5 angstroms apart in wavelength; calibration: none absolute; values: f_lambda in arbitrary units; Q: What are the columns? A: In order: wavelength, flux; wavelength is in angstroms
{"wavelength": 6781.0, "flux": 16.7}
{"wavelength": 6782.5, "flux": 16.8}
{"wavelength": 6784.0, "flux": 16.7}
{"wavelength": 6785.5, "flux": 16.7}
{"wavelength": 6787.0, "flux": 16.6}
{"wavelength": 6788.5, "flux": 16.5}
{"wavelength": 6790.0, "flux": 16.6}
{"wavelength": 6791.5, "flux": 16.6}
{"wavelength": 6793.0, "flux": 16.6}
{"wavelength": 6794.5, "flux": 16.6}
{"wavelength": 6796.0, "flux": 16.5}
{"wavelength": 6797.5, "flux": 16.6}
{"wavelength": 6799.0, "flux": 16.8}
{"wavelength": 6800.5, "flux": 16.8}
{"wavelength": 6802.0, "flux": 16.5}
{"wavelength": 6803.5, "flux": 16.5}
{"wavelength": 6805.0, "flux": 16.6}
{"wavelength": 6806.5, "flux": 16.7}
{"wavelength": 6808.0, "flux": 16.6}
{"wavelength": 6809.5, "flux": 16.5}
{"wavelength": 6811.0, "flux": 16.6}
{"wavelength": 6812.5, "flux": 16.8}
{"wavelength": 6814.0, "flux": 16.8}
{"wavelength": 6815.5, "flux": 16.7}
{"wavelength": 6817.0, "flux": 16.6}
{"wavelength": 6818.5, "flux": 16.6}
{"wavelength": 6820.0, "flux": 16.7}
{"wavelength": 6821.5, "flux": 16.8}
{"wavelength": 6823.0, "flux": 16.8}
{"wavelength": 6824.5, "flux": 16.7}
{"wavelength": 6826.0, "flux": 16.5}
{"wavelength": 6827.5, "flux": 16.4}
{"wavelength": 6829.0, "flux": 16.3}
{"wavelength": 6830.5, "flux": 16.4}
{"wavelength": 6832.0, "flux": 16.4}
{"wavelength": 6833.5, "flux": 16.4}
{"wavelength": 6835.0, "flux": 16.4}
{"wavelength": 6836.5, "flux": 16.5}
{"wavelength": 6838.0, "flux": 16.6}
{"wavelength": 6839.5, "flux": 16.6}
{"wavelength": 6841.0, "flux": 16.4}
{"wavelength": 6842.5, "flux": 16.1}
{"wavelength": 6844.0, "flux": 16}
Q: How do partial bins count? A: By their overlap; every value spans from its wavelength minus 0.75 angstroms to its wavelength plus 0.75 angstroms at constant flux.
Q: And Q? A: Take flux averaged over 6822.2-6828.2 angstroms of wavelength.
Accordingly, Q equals 16.6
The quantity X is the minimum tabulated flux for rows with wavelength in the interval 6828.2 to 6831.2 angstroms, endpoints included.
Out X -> 16.3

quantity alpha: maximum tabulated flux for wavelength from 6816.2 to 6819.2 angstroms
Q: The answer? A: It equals 16.6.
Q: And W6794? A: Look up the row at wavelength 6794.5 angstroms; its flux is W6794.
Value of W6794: 16.6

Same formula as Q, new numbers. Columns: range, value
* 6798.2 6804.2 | 16.7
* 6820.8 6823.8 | 16.8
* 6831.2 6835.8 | 16.4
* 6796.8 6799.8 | 16.7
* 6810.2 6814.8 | 16.7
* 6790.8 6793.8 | 16.6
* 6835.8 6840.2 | 16.6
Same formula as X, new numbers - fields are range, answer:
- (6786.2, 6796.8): 16.5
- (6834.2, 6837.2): 16.4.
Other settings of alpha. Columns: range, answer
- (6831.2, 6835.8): 16.4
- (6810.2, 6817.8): 16.8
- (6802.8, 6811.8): 16.7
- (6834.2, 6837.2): 16.5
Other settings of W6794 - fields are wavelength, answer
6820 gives 16.7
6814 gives 16.8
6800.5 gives 16.8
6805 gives 16.6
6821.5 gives 16.8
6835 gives 16.4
